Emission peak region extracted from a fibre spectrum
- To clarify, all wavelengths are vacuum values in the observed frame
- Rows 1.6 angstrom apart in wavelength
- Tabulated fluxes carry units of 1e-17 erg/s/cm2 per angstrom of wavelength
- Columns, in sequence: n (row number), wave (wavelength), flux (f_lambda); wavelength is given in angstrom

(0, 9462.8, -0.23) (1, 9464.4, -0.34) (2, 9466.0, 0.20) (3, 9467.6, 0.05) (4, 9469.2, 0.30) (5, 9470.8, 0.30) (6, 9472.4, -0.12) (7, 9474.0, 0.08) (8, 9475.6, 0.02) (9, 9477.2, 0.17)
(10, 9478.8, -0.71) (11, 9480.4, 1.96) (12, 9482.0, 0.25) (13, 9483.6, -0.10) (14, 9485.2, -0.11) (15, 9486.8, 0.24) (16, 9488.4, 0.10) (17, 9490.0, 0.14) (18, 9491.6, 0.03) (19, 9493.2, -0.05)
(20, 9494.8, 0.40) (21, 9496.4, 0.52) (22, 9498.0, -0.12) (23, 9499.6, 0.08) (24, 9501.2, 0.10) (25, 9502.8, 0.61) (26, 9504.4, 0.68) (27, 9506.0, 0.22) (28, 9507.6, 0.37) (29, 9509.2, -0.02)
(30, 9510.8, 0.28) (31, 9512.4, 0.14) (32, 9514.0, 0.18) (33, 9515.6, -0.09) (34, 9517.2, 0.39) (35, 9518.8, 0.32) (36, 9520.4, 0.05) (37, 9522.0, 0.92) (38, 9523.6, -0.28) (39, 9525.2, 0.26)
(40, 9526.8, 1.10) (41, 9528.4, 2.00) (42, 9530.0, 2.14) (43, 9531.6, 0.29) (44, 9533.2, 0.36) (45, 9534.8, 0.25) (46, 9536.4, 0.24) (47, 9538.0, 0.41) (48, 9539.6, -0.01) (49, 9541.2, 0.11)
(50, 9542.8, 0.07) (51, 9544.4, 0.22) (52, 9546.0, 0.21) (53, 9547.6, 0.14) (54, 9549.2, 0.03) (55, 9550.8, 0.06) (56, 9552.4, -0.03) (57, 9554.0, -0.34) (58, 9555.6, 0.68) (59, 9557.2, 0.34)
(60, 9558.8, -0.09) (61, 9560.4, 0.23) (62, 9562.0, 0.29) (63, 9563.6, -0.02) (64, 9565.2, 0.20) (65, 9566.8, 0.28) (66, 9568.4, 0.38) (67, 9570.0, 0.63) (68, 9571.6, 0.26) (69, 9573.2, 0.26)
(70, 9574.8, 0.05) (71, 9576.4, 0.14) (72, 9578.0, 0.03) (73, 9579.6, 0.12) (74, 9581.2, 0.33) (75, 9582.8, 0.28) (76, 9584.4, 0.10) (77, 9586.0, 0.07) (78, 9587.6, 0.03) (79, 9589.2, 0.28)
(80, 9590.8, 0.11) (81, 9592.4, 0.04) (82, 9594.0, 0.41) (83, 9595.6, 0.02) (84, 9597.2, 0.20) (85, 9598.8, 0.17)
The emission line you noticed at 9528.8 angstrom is [O III] 5007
